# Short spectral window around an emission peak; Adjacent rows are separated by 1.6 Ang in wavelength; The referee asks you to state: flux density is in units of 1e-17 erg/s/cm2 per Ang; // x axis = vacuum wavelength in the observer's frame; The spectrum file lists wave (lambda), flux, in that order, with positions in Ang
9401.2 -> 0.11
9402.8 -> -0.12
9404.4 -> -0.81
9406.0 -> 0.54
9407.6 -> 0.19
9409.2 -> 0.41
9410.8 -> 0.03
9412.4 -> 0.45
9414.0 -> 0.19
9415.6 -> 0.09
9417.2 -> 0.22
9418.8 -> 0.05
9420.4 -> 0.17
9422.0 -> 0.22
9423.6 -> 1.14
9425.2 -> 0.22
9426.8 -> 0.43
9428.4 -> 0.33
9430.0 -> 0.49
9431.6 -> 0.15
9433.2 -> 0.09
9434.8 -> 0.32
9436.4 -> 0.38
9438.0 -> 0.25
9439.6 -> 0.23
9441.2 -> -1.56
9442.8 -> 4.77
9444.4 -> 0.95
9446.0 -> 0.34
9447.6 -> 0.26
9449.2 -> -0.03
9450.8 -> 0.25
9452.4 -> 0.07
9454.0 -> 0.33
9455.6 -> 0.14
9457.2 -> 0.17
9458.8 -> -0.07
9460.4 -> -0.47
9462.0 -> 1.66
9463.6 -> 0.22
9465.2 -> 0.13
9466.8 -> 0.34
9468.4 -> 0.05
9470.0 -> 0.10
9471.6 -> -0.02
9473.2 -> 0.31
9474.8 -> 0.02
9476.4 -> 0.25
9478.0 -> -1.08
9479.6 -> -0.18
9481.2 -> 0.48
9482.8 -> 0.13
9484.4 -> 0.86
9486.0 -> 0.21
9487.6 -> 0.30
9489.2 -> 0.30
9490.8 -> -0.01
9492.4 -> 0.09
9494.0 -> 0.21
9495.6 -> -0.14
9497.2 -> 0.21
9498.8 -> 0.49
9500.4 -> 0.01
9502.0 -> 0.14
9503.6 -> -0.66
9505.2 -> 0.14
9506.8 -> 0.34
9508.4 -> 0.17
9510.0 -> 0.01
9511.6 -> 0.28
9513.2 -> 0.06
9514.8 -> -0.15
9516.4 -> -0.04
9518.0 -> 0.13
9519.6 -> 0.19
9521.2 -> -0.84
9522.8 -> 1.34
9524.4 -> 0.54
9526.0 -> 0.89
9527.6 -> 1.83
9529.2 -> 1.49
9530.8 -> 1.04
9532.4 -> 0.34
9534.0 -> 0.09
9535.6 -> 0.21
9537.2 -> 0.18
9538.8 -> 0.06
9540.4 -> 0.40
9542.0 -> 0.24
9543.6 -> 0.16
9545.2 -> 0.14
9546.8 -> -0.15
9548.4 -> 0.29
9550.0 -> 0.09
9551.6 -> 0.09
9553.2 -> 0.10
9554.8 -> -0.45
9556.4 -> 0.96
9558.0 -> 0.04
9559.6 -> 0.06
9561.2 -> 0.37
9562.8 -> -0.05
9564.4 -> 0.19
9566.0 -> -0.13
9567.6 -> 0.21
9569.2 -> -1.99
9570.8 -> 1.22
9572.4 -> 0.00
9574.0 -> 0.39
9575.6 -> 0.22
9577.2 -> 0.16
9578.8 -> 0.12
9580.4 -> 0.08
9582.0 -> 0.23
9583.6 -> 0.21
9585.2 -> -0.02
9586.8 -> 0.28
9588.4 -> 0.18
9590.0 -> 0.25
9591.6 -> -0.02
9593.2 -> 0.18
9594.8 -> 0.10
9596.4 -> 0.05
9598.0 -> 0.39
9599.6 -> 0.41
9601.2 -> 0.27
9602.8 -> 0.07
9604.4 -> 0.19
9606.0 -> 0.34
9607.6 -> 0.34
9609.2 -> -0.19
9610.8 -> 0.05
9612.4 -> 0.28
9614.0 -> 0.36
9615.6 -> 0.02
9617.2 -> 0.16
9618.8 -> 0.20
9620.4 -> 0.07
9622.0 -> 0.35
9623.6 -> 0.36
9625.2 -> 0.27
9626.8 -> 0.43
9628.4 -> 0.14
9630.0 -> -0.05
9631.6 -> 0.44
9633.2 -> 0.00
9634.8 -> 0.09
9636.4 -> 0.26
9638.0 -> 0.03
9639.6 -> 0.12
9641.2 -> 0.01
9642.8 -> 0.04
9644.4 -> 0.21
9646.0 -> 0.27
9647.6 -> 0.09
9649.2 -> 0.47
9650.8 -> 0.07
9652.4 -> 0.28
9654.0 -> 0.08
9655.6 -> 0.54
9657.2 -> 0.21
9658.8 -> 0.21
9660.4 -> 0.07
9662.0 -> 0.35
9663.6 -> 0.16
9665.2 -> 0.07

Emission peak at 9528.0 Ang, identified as H-beta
